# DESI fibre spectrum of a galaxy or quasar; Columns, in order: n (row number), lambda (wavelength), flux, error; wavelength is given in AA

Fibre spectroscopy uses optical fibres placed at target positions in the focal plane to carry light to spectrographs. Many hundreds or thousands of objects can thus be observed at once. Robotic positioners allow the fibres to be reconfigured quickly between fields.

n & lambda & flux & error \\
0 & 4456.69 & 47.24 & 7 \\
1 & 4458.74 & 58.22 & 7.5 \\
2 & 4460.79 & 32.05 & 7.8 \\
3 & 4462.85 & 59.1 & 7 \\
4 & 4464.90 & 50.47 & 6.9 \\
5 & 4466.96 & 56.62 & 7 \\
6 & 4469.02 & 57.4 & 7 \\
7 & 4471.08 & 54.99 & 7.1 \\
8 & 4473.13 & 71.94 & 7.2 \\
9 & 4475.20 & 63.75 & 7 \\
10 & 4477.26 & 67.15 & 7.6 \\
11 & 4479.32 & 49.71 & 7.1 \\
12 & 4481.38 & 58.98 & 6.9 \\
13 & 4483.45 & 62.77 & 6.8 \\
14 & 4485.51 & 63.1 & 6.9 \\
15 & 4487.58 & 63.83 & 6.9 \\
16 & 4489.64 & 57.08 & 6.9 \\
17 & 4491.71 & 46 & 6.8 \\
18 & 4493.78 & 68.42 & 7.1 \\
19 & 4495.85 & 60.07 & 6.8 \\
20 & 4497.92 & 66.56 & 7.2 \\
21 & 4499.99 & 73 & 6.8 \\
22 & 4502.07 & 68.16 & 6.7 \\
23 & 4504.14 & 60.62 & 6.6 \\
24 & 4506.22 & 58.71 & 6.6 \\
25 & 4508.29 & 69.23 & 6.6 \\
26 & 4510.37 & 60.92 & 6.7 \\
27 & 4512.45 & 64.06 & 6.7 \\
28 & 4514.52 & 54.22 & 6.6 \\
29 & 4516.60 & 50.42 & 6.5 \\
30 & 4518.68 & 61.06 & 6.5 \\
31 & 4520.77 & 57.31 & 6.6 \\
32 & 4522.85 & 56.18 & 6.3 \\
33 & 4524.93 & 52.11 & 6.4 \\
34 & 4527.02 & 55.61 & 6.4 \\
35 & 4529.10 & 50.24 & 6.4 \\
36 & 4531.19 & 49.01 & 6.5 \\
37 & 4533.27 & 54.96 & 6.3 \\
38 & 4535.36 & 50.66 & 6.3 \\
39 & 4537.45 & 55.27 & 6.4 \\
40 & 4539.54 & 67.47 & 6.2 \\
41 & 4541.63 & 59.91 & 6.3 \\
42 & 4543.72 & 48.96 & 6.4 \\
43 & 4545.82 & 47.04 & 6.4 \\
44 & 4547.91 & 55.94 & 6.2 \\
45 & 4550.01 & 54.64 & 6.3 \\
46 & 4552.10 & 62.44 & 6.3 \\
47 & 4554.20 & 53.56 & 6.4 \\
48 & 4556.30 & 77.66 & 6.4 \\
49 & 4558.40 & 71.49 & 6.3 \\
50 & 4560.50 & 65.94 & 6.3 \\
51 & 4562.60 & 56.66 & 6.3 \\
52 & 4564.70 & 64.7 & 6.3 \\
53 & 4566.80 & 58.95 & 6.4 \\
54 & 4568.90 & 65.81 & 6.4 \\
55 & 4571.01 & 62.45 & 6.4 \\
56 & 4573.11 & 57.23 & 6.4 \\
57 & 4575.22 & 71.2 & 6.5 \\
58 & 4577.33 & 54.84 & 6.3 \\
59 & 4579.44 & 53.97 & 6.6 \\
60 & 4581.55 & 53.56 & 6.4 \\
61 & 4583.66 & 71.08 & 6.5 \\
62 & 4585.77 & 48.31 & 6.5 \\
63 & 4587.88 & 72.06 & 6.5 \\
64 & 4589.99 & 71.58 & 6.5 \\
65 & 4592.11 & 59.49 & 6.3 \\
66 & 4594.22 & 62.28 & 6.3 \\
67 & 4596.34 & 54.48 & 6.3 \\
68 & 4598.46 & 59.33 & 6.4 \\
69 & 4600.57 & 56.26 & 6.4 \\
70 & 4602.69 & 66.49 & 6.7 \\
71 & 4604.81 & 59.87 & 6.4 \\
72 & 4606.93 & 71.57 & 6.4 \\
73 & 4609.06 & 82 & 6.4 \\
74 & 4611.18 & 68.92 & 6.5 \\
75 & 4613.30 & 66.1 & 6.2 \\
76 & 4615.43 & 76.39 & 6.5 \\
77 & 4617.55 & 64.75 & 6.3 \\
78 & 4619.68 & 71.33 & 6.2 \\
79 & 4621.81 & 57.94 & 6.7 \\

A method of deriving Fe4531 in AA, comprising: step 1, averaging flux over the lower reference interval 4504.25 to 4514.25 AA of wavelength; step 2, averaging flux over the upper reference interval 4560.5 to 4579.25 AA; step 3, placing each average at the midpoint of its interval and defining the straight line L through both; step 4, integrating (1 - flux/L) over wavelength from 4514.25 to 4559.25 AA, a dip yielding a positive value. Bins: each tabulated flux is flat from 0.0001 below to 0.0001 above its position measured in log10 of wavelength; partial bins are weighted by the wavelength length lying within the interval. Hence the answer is 3.8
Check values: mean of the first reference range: 62.3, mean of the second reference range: 61.4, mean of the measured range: 56.6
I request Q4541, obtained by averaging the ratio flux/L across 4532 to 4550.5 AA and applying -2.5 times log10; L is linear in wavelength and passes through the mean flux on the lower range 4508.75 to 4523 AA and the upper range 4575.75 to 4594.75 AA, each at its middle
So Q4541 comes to 0.08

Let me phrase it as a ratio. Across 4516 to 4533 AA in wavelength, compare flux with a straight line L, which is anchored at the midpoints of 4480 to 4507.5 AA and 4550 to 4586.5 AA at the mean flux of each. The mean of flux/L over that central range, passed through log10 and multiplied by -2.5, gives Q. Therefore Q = 0.15 mag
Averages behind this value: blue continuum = 62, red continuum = 61.7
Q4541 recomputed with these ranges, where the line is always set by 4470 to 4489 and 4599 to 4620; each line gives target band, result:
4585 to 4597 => 0.088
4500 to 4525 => 0.054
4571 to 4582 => 0.132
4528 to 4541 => 0.175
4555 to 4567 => -0.008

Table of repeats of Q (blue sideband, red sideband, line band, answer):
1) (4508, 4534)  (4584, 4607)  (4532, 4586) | -0.01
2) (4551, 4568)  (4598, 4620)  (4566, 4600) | 0.08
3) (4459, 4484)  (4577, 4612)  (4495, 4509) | -0.12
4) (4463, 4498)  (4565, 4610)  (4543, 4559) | 0.05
